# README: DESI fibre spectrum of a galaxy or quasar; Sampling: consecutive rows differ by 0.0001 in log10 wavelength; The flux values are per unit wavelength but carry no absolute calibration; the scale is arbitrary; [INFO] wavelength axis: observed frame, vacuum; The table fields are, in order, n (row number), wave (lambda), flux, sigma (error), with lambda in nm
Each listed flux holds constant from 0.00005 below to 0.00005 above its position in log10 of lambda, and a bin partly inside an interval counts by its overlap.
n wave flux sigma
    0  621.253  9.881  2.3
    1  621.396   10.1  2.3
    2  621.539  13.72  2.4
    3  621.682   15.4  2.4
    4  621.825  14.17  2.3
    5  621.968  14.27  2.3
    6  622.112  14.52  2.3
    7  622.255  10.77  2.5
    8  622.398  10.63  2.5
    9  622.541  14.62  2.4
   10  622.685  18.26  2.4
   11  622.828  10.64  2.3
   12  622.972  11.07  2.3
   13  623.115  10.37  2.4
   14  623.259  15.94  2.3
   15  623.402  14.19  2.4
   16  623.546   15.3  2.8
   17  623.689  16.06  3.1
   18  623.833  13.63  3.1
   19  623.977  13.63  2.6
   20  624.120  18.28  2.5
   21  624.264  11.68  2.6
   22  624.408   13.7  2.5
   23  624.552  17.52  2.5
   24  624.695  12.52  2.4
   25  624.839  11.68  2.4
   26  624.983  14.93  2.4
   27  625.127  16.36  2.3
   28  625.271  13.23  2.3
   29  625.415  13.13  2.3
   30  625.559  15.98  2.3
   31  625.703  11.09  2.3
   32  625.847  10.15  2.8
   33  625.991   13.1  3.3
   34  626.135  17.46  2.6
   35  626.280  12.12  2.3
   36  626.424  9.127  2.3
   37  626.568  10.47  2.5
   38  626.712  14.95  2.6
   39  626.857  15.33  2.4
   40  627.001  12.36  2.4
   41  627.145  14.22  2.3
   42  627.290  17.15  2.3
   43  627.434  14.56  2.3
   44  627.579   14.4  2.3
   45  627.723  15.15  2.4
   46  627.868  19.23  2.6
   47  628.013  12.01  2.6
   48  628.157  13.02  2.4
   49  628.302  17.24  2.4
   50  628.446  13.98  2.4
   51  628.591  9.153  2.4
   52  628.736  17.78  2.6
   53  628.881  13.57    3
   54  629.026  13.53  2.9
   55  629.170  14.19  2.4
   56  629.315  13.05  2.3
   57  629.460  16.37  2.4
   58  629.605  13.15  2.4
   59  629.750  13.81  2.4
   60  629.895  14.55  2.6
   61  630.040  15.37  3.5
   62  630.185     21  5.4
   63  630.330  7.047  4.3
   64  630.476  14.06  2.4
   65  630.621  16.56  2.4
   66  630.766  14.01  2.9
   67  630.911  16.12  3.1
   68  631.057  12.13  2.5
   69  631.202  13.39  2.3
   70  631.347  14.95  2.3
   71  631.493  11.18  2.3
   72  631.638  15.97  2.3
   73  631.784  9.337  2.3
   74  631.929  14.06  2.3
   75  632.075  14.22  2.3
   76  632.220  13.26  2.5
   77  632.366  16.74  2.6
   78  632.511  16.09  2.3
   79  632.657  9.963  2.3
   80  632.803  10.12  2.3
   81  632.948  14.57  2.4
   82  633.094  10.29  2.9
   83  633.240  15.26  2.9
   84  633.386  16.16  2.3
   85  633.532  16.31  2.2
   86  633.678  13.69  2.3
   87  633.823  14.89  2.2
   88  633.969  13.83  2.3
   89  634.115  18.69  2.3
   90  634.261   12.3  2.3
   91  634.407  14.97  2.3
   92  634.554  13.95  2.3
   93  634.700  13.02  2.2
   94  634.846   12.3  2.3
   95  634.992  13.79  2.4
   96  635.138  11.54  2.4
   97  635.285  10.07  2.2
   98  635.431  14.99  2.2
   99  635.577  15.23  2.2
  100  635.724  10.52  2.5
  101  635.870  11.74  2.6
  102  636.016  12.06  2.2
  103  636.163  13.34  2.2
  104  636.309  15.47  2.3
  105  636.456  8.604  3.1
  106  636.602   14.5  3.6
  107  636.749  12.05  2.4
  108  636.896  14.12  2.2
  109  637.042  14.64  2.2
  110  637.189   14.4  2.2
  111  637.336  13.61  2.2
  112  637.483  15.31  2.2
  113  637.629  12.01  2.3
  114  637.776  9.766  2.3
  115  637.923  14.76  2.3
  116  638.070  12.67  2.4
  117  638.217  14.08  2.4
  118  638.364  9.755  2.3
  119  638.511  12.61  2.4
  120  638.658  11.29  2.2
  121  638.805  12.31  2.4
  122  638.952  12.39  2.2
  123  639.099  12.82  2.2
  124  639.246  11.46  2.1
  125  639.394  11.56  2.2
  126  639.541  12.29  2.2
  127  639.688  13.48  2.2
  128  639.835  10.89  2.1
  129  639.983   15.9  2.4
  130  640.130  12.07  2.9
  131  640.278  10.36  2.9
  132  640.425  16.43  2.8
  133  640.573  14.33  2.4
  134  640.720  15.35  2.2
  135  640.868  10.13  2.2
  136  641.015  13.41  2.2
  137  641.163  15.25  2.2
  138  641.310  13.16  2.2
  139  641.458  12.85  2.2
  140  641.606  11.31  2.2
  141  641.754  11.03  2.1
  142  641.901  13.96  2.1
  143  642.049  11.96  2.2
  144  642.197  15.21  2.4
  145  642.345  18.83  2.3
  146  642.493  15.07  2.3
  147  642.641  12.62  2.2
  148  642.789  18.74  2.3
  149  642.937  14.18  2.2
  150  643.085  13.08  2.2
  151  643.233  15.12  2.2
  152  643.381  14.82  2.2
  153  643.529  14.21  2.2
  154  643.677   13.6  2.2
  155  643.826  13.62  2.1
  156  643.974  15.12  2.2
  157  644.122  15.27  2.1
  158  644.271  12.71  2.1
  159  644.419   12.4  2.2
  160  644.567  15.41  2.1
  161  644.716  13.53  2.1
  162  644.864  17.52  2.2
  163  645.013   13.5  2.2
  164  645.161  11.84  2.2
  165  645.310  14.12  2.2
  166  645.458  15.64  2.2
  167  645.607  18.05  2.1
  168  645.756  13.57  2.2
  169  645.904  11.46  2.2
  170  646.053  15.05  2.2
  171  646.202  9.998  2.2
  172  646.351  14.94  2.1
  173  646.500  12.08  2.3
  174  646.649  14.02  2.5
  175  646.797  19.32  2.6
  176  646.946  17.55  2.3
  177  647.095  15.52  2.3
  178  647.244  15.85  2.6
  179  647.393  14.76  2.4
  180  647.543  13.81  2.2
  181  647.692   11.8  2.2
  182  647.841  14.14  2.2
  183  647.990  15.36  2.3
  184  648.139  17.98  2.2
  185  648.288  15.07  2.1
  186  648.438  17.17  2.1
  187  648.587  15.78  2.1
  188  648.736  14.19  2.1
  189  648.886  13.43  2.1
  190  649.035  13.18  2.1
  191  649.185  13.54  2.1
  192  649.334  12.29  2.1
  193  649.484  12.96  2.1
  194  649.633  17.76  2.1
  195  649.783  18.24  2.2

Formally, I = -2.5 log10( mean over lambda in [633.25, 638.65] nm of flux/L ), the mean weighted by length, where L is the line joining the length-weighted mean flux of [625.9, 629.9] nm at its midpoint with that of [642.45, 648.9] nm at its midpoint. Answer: 0.07 mag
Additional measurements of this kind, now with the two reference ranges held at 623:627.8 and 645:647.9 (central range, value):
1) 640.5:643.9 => 0.02 mag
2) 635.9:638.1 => 0.08 mag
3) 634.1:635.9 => 0.08 mag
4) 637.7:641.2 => 0.12 mag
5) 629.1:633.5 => 0.01 mag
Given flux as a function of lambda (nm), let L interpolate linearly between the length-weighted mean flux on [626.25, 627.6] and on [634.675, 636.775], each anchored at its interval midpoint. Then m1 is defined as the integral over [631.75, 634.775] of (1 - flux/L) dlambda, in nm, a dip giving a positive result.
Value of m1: -0.26 nm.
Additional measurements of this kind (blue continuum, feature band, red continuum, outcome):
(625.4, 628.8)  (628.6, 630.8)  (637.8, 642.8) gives -0.10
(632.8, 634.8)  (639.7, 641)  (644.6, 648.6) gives 0.12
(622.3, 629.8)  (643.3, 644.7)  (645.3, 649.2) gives 0.05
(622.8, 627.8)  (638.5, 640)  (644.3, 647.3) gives 0.21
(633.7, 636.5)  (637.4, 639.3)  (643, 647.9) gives 0.17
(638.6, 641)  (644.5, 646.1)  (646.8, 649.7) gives -0.04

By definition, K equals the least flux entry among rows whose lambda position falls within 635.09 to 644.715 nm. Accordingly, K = 8.604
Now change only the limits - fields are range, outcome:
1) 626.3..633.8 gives 7.047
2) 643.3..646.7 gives 9.998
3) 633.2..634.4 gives 12.3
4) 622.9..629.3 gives 9.127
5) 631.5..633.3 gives 9.337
